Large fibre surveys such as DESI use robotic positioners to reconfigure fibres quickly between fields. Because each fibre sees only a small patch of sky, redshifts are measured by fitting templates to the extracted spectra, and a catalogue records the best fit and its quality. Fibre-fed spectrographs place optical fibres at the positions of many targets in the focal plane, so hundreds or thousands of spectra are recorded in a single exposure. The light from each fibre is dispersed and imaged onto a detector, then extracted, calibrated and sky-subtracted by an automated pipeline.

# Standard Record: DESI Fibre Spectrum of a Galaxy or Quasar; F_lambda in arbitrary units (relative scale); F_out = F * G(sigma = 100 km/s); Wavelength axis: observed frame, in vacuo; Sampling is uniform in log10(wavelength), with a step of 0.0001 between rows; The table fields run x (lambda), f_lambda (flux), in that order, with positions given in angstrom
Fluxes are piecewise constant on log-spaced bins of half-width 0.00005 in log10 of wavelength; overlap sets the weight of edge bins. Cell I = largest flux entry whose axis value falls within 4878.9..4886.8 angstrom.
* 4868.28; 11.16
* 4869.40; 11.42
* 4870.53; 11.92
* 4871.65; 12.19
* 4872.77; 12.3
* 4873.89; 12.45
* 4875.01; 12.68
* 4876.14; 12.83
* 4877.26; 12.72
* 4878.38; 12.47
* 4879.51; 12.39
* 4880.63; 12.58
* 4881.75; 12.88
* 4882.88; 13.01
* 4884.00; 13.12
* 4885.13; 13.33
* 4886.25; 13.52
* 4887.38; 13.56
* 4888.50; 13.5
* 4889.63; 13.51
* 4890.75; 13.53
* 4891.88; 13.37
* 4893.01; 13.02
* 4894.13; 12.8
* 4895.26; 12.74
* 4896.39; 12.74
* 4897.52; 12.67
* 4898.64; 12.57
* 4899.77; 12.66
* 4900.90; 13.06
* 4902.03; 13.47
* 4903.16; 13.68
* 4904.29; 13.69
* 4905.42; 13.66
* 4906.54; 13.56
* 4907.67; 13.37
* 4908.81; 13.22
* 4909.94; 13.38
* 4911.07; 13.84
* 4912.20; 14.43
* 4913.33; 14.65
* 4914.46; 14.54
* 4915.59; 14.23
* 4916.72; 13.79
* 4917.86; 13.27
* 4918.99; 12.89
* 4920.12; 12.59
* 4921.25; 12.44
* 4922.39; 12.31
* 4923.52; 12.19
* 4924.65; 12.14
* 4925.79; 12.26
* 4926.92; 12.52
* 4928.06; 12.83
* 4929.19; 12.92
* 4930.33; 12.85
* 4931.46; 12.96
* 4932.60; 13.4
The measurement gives 13.52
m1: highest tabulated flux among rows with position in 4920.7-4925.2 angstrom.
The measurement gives 12.44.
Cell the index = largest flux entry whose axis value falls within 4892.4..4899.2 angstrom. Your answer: 13.02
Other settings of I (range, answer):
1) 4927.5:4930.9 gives 12.92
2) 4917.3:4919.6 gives 13.27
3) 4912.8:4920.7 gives 14.65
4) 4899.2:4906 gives 13.69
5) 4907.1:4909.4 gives 13.37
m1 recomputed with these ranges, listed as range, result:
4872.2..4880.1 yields 12.83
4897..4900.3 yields 12.67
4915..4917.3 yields 14.23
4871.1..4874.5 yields 12.45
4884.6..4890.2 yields 13.56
